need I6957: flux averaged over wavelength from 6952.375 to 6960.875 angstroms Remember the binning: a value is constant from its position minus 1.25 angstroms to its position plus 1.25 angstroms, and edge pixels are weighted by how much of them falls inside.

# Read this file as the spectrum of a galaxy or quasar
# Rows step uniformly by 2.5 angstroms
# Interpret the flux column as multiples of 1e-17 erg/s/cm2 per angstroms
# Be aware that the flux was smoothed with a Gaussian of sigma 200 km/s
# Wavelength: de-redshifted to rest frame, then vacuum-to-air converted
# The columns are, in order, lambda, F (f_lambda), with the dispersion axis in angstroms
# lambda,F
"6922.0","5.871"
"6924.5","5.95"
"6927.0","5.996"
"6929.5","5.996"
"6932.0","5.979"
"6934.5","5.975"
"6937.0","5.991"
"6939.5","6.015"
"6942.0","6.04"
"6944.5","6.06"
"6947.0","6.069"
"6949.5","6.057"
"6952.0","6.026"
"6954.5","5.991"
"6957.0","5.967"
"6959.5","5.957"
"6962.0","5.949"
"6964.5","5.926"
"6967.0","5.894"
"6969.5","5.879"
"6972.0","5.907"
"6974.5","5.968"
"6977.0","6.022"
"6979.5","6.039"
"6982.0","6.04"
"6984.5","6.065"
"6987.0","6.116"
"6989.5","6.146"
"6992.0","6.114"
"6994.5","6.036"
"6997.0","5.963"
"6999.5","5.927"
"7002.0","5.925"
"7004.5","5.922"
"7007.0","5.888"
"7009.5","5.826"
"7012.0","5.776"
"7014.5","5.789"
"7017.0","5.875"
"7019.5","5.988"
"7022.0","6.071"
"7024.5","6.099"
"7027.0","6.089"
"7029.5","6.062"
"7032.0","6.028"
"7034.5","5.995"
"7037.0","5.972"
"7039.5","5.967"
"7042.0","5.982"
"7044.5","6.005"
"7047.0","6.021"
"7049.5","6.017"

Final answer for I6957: 5.98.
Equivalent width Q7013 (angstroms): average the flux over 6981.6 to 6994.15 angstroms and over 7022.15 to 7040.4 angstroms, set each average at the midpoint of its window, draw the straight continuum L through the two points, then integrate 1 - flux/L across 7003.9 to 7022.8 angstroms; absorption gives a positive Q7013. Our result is 0.5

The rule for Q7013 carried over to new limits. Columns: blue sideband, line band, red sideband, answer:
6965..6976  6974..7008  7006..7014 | -0.8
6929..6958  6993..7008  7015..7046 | 0.2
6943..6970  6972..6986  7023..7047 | -0.1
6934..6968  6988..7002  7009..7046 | -0.1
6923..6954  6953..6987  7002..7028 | 0.0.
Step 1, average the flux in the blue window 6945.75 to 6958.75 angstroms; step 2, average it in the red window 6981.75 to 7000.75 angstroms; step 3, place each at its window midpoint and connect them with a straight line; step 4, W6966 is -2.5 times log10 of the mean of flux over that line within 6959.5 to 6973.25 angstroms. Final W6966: 0.02 mag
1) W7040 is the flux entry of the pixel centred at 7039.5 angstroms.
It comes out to 5.967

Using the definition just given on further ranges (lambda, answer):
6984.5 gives 6.065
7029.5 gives 6.062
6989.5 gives 6.146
